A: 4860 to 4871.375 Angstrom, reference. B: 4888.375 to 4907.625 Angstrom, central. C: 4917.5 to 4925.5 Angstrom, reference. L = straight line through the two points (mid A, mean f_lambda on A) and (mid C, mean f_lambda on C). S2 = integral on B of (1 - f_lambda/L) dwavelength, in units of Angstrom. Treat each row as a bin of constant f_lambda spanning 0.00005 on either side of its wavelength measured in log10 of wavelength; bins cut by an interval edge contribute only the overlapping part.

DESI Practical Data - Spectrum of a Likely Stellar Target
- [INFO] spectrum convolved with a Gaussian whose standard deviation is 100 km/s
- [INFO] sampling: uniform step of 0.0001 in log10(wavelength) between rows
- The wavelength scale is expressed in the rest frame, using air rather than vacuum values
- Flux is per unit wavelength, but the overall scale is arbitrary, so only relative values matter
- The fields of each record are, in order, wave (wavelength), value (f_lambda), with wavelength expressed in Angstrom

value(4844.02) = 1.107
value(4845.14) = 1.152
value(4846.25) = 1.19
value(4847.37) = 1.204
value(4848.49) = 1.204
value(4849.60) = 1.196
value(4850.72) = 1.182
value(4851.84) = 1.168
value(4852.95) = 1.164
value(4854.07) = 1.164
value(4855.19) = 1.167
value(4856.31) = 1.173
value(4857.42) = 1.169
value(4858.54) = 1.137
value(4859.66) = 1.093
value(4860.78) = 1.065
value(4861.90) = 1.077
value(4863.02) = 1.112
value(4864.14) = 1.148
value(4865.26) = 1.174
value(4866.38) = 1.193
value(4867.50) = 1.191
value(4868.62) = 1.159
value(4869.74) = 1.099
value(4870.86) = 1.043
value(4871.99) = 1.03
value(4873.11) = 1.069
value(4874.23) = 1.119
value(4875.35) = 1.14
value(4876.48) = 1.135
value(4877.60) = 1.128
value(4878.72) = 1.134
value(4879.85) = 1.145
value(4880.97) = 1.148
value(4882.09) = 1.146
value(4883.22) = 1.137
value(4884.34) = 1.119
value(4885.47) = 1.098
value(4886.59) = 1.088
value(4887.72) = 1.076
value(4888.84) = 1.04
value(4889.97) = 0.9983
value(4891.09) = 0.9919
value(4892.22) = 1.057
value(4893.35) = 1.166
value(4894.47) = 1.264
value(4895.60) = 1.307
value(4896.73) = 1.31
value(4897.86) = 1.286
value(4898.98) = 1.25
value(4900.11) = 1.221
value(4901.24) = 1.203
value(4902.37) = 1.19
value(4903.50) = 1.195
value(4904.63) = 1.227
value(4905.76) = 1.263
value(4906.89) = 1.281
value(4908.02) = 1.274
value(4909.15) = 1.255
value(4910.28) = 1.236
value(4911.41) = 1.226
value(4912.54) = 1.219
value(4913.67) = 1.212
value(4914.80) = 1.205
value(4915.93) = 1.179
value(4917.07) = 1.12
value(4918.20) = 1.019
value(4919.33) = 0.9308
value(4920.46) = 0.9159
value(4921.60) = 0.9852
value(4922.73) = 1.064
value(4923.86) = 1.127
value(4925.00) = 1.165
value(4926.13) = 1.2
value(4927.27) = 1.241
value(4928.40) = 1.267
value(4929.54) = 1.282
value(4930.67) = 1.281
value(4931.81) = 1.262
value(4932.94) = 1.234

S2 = -2.2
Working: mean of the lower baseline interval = 1.13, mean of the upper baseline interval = 1.03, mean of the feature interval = 1.19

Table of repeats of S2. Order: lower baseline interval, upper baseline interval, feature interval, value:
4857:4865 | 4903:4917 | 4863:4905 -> 0.8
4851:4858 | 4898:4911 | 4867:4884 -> 1.1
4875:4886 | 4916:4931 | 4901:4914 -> -1.2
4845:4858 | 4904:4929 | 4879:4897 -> 0.7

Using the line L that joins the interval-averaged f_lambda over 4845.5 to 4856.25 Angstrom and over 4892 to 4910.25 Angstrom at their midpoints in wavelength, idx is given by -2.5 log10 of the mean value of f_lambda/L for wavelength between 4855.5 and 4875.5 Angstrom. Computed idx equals 0.070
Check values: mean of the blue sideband 1.18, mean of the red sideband 1.24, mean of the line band 1.12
